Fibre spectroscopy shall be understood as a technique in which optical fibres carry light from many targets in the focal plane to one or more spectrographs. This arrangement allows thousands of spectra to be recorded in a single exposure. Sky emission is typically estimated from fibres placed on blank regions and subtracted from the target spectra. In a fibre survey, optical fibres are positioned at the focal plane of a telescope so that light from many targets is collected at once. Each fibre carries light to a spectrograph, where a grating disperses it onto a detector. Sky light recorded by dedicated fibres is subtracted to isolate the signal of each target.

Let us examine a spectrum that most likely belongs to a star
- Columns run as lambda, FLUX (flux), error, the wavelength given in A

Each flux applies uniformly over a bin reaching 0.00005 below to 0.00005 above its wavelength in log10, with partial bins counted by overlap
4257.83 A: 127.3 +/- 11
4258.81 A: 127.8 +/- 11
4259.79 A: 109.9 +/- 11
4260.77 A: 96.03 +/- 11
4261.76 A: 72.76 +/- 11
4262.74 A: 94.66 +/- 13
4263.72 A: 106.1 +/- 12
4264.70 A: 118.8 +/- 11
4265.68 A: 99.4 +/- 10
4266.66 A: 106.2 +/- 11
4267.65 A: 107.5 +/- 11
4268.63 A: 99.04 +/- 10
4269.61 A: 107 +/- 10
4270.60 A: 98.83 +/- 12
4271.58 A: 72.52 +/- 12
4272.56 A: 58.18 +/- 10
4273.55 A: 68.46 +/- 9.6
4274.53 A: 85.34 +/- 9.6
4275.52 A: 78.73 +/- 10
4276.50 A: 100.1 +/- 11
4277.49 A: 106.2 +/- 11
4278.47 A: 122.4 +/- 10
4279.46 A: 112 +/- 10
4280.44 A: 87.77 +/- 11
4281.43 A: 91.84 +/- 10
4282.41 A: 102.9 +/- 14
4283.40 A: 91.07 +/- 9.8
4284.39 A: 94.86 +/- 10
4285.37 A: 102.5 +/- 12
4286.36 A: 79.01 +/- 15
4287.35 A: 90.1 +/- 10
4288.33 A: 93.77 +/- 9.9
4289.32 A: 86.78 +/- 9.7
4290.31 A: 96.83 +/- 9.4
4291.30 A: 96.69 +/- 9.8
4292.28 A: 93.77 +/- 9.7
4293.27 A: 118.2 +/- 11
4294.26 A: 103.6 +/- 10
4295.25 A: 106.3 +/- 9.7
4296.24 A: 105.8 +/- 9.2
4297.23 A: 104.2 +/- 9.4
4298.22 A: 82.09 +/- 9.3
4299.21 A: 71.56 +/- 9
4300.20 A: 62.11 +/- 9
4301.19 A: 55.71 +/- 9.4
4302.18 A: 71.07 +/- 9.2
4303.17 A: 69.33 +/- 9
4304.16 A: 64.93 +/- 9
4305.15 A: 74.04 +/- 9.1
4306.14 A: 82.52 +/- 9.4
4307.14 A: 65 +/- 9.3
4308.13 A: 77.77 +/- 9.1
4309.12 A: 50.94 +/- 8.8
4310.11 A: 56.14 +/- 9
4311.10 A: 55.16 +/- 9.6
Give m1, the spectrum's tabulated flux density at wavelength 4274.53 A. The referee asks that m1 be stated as 85.34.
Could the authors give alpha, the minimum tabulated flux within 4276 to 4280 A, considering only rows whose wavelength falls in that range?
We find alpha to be 100.1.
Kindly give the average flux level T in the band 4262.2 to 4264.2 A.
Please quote 99.8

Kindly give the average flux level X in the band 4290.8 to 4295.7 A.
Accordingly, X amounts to 104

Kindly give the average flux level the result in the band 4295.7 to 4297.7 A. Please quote 105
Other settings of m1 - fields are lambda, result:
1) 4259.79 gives 109.9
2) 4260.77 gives 96.03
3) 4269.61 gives 107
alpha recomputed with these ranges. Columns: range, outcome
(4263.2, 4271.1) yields 98.83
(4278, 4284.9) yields 87.77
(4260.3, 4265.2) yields 72.76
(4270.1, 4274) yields 58.18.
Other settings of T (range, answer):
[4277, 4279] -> 114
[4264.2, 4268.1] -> 108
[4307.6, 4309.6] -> 64.6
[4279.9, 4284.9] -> 94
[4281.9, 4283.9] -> 96.9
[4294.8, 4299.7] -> 93.9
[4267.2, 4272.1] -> 96.8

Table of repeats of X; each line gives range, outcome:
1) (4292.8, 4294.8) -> 111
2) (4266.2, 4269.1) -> 104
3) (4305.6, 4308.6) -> 74.9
